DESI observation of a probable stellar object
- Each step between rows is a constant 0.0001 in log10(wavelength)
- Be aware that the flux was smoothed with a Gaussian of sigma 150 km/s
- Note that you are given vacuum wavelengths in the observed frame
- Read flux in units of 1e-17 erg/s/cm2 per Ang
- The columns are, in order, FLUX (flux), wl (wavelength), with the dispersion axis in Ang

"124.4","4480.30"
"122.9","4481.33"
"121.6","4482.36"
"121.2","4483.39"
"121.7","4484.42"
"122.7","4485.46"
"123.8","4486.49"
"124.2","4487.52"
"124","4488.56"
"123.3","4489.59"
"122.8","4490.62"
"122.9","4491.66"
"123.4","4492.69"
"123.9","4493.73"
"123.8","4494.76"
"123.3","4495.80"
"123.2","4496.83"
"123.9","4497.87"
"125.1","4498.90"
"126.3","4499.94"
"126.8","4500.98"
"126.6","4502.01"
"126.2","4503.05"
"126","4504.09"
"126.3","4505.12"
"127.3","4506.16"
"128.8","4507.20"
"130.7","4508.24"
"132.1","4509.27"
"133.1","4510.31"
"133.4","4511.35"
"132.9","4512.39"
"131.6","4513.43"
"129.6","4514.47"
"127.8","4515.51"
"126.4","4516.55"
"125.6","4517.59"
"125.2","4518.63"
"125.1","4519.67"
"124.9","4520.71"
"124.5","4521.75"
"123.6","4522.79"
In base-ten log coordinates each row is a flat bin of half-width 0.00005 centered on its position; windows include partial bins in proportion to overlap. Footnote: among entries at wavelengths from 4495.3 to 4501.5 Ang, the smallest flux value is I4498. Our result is 123.2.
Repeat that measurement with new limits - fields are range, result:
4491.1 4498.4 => 122.9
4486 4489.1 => 123.8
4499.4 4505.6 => 126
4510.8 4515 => 129.6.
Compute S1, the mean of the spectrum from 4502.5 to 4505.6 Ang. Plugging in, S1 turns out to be 126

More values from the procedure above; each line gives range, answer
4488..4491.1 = 123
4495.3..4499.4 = 124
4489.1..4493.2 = 123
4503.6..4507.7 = 127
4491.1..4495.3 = 123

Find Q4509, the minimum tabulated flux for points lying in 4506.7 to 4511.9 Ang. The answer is 128.8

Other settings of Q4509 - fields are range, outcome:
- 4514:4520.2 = 125.1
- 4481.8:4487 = 121.2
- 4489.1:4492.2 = 122.8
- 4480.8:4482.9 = 121.6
